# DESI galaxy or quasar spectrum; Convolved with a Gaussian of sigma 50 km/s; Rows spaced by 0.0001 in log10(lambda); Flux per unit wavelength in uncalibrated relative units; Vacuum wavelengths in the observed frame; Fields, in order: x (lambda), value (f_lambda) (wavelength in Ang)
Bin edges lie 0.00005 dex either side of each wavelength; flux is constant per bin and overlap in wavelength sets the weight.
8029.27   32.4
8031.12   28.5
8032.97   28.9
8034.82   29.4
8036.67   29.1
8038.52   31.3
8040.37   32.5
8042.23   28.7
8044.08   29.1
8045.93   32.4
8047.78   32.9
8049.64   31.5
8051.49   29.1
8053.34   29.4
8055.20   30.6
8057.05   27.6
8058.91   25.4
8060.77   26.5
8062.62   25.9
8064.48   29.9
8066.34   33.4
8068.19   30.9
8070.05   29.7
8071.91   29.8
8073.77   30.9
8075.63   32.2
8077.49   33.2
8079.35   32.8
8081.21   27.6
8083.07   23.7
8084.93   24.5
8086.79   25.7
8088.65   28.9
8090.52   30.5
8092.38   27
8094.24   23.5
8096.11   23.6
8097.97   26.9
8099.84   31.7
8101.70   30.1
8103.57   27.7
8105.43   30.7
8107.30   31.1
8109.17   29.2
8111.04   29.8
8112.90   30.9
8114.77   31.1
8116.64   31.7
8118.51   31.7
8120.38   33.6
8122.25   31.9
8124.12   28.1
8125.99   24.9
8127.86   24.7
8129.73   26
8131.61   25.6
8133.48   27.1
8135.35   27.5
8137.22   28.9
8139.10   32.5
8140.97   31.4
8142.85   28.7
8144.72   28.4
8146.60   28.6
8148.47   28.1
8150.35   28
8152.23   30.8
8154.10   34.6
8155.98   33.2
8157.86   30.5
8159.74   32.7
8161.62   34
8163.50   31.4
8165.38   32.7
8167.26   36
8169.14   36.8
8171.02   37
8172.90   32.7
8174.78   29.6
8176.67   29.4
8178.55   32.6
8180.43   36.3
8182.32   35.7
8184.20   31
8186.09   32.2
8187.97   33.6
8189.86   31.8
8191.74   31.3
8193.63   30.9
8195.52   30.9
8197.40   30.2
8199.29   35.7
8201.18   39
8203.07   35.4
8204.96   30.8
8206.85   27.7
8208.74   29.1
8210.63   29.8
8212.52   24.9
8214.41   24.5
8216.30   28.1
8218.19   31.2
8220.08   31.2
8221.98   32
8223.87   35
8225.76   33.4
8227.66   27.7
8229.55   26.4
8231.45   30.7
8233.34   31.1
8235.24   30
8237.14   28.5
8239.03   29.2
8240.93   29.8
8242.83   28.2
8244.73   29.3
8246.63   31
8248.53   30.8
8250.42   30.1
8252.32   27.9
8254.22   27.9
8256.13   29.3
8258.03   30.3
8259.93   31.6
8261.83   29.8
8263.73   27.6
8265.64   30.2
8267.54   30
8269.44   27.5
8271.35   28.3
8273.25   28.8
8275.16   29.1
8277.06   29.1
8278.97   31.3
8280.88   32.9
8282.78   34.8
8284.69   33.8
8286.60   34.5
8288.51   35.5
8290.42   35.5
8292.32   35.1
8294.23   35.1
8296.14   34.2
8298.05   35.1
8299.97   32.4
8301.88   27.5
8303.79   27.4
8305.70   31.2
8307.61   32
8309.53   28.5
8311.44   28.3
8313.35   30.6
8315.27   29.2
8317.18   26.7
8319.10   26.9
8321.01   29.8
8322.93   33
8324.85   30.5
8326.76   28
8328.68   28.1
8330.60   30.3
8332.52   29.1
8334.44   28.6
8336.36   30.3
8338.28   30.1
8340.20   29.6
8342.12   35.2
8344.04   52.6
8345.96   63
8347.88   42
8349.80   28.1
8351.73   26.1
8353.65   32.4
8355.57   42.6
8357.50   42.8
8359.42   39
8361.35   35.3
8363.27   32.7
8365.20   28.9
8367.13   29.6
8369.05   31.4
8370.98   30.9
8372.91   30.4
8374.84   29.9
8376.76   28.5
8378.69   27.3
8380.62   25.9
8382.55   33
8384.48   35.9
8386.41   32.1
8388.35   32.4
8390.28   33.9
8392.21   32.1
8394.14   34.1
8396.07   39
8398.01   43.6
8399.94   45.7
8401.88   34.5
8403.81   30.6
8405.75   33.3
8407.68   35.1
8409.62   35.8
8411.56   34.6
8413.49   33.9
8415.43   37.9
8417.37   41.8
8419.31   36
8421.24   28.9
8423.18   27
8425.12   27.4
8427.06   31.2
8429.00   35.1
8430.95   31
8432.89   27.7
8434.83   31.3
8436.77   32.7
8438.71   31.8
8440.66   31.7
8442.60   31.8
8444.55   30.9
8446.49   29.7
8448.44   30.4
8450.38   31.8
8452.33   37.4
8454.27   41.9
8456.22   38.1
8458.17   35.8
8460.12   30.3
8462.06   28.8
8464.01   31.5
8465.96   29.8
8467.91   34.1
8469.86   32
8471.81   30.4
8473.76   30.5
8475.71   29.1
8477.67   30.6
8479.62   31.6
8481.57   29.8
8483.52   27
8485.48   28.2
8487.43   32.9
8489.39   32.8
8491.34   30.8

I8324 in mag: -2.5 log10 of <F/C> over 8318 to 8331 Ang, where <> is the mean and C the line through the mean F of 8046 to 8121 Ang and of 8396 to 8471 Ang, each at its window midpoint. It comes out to 0.10 mag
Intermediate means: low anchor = 29.3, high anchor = 33.6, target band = 29.4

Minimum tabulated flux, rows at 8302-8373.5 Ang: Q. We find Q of 26.1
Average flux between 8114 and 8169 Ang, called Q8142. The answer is 30.2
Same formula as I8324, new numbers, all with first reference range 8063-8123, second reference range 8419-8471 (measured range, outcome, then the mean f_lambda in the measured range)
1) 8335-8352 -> -0.202 mag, 37.7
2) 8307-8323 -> 0.069 mag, 29.2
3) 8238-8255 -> 0.045 mag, 29.4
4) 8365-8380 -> 0.069 mag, 29.6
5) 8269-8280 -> 0.062 mag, 29.1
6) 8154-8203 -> -0.104 mag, 33.2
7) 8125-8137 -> 0.141 mag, 26.2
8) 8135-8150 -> 0.022 mag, 29.3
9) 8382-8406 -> -0.124 mag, 35.5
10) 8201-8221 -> 0.019 mag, 29.8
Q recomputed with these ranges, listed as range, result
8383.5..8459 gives 27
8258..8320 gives 26.7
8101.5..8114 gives 27.7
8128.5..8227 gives 24.5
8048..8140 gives 23.5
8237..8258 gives 27.9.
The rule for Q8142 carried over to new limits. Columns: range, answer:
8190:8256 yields 30.3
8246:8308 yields 31.1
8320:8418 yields 34.1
